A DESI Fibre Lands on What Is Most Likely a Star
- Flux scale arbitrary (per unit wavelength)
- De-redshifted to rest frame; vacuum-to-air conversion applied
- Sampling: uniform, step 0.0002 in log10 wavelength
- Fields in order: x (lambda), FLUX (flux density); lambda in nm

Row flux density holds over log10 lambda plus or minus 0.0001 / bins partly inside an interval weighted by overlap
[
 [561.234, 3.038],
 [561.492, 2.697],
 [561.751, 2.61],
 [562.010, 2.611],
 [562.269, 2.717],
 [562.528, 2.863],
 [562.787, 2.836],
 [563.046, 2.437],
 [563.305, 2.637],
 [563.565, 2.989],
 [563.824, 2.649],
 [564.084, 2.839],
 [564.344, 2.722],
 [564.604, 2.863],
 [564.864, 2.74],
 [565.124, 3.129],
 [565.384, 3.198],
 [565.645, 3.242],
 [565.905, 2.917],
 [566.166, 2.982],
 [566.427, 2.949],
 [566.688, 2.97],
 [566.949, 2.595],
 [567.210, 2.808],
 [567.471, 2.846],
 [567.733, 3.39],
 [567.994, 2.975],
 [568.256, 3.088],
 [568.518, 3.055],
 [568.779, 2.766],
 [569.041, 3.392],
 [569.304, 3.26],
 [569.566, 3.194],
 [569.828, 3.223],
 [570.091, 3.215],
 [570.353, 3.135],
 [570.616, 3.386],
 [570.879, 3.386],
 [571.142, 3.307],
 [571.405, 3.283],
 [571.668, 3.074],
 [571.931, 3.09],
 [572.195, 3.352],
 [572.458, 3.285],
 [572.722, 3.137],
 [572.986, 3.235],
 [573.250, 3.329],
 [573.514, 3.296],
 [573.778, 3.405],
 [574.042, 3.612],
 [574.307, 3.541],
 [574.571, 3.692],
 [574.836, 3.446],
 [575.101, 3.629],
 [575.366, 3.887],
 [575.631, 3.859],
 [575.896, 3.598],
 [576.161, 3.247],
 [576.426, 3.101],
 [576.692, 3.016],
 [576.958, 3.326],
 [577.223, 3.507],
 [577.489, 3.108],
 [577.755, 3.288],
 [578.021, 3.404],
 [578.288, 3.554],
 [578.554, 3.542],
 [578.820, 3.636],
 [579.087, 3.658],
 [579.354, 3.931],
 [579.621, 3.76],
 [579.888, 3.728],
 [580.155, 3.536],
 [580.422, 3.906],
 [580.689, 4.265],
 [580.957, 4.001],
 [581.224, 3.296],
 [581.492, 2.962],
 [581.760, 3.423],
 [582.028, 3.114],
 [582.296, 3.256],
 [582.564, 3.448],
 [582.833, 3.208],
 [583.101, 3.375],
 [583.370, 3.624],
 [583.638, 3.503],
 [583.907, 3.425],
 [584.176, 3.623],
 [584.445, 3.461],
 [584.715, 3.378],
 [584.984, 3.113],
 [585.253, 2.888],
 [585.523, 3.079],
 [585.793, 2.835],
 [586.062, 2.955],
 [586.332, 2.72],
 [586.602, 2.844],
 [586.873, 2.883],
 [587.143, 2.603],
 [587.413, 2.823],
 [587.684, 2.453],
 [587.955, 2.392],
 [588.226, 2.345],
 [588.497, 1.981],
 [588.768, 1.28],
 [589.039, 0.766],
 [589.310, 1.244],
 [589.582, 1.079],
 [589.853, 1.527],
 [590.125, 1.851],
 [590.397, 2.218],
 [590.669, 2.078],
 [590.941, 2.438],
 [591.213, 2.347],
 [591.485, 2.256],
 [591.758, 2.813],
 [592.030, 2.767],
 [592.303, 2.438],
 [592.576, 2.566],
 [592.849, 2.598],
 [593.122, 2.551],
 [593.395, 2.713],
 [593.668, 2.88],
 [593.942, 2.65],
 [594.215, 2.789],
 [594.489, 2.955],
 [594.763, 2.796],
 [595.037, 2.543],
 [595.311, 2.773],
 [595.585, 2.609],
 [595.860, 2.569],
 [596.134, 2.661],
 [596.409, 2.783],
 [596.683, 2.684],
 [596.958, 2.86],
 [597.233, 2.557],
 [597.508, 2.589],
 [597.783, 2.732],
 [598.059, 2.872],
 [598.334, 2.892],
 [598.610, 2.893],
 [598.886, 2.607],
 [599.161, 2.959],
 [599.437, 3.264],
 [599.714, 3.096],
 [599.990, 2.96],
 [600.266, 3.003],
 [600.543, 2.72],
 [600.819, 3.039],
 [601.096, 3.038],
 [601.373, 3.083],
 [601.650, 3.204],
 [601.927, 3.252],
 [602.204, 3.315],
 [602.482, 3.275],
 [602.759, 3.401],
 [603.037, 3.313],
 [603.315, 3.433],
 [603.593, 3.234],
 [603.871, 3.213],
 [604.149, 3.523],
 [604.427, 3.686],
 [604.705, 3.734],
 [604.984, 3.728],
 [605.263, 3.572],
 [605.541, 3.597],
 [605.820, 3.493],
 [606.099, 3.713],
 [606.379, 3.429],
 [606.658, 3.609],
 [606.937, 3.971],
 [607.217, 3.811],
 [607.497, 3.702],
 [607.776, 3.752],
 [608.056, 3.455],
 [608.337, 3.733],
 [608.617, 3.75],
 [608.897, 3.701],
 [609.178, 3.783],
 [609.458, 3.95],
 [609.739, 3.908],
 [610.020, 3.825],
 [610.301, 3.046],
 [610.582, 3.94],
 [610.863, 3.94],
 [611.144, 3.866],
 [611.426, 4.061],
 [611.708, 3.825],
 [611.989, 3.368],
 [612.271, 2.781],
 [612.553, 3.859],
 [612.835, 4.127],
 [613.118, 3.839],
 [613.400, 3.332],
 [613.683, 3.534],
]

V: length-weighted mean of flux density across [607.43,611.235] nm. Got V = 3.74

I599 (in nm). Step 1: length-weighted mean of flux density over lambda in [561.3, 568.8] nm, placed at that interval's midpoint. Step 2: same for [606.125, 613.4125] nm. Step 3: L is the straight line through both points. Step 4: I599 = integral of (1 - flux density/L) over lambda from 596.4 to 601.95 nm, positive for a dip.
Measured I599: 0.96 nm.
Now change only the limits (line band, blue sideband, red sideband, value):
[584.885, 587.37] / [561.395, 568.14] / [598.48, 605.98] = 0.17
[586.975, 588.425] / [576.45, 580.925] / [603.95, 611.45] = 0.44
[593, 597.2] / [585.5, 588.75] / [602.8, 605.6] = 0.41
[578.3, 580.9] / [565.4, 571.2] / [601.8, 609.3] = -0.43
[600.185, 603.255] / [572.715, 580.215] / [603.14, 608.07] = 0.36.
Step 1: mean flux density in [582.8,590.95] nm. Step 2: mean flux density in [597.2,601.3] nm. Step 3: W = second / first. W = 1.1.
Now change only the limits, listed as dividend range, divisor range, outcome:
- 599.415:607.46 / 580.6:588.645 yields 1.09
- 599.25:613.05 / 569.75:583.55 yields 1.02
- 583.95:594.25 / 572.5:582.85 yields 0.71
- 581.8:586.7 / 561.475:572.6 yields 1.07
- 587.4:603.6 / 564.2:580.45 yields 0.80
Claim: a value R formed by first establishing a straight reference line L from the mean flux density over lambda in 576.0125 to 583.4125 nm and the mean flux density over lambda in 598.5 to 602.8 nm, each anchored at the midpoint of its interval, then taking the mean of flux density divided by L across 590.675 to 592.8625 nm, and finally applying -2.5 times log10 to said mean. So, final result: 0.281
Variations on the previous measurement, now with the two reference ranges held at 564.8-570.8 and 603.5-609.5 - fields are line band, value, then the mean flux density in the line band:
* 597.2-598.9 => 0.27 mag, 2.75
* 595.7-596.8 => 0.29 mag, 2.67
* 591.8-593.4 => 0.30 mag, 2.61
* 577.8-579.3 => -0.11 mag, 3.56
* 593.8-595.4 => 0.25 mag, 2.75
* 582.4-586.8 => 0.03 mag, 3.21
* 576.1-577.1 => 0.01 mag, 3.17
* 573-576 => -0.13 mag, 3.56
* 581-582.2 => 0.00 mag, 3.26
